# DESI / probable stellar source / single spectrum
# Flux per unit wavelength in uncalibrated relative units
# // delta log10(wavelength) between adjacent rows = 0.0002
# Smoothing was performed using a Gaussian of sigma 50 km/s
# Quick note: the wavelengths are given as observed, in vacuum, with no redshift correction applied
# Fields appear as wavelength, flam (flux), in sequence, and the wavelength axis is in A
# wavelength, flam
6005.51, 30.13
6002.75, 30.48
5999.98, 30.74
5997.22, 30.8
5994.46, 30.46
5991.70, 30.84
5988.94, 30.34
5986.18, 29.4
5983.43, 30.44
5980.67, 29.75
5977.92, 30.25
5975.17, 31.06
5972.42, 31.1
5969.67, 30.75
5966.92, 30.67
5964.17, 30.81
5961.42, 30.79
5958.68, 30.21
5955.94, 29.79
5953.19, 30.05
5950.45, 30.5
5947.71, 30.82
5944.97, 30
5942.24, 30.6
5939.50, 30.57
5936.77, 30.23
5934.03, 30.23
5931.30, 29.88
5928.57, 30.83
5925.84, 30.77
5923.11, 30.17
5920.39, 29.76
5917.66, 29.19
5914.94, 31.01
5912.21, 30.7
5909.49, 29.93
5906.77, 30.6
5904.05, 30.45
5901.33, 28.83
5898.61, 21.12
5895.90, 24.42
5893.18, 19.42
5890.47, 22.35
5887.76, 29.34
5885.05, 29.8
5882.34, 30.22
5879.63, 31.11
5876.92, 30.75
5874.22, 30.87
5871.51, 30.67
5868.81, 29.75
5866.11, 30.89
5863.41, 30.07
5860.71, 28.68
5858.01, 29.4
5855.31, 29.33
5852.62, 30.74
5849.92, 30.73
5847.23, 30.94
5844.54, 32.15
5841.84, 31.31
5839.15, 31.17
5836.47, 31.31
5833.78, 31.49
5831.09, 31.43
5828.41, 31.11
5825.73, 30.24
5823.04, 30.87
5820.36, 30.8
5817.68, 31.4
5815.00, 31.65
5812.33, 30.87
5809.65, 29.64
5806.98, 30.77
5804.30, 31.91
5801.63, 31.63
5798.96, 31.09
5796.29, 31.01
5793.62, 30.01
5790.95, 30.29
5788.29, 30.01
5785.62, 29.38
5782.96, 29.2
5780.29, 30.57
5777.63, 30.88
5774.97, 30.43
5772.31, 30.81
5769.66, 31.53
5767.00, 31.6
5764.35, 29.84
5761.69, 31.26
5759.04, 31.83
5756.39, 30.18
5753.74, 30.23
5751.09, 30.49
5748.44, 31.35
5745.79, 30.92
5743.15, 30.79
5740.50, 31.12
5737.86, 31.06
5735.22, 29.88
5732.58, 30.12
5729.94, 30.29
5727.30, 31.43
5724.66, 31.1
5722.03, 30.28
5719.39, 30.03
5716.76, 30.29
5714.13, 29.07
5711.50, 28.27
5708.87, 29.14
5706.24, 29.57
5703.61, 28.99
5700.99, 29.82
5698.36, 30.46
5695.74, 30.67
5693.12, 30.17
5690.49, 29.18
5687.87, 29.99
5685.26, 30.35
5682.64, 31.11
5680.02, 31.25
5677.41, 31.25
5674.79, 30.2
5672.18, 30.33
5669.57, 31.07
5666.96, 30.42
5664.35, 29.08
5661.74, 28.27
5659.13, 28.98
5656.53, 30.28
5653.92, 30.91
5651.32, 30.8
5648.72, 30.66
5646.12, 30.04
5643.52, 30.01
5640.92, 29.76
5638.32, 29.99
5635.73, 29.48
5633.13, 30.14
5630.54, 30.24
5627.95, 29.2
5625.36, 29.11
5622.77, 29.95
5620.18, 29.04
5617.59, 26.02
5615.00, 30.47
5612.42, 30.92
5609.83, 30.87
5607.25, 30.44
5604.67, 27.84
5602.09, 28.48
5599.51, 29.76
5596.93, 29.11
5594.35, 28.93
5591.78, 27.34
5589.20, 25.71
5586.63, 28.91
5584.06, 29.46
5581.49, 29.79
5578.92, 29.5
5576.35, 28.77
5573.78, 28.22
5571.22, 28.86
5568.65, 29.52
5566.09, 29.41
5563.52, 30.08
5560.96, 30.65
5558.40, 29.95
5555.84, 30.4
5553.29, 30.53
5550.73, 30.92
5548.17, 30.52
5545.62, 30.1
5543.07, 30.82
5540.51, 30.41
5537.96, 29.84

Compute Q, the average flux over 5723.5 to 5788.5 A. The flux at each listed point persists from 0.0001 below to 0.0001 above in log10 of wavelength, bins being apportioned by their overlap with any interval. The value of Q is 30.7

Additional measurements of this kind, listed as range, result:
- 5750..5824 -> 30.7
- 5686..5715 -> 29.6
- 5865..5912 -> 28.3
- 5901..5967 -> 30.3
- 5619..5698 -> 30.1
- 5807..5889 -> 30.6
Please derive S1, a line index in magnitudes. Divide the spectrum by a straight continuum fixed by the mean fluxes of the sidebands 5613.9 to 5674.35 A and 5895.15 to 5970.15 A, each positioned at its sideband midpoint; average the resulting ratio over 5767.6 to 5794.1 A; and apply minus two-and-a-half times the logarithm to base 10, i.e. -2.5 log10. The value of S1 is -0.02 mag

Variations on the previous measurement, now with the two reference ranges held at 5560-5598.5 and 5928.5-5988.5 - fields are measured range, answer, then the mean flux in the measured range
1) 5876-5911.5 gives 0.096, 27.6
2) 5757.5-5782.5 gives -0.044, 30.9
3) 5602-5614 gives -0.030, 29.9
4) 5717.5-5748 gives -0.041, 30.7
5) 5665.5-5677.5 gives -0.046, 30.6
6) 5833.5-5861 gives -0.026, 30.7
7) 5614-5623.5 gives 0.013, 28.7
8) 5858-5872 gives 0.004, 29.9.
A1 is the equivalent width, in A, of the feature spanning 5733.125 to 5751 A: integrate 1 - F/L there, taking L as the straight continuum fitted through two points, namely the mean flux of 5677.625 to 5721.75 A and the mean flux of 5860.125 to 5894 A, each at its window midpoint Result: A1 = -0.66 A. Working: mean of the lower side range 29.9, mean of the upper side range 28.9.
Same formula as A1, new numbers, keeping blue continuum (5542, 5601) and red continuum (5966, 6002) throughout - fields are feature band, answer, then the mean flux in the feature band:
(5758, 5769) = -0.44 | 31.1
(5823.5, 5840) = -0.55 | 31.1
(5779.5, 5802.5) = -0.24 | 30.3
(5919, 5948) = 0.04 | 30.3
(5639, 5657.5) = -0.44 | 30.3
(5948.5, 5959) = 0.09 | 30.2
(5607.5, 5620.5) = -0.01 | 29.6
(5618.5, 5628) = 0.12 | 29.2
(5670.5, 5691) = -0.55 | 30.5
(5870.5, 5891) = 0.40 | 29.6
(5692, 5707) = -0.10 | 30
